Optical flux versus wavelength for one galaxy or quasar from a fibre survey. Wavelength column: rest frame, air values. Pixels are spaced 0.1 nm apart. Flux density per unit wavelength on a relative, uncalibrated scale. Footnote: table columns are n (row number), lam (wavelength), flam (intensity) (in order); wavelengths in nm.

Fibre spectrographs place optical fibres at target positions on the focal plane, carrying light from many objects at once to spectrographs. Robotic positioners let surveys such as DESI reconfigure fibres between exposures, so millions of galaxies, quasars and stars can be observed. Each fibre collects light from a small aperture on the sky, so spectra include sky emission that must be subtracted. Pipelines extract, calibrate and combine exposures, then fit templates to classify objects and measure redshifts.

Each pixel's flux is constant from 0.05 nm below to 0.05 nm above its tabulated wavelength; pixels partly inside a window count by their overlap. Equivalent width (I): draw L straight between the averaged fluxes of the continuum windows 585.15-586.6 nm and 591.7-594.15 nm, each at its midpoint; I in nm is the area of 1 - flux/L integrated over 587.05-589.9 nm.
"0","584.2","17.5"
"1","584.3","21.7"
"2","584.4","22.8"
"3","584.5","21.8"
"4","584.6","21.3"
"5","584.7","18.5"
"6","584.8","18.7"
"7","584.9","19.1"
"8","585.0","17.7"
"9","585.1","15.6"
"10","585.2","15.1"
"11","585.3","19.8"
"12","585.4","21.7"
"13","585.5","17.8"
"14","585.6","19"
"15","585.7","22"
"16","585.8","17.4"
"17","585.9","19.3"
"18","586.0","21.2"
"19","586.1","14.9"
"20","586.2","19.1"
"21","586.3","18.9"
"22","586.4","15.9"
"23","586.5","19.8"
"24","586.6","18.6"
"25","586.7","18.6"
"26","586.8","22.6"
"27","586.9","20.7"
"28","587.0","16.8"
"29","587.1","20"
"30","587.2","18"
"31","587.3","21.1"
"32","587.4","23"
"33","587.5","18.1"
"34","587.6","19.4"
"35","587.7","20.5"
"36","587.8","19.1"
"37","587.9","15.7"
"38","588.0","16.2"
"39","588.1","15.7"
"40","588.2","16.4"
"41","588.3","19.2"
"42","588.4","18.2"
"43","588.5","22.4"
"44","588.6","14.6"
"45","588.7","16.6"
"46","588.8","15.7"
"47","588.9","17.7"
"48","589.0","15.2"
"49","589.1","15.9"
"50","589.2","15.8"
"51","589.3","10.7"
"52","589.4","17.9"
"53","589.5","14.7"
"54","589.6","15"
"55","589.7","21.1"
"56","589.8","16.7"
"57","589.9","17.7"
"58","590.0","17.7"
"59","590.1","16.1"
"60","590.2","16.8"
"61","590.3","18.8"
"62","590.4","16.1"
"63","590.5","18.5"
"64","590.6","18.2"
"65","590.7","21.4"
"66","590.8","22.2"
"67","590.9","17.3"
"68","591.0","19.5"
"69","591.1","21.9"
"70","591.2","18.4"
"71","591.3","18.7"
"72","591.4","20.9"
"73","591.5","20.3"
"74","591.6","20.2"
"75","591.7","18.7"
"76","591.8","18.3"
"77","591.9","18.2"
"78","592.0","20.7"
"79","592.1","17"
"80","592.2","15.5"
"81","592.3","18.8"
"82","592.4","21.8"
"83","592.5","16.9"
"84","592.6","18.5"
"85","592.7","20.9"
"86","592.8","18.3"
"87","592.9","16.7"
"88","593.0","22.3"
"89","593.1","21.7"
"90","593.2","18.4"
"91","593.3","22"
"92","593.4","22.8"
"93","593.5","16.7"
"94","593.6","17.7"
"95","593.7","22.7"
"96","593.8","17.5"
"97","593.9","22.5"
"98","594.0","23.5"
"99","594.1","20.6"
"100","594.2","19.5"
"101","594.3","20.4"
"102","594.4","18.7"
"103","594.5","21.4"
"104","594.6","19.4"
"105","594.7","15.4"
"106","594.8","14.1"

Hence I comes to 0.22 nm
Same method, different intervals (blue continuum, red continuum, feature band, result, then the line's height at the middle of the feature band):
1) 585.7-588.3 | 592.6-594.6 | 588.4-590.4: 0.27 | 19.3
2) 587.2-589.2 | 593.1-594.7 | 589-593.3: 0.16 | 19.1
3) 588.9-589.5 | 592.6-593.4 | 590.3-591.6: -0.14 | 17.5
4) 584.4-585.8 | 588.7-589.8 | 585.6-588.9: -0.20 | 17.5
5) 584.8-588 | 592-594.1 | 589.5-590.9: 0.09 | 19.3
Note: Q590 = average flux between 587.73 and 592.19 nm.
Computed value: 17.8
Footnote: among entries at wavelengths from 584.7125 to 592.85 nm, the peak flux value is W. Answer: 23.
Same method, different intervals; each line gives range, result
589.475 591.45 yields 22.2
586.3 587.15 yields 22.6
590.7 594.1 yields 23.5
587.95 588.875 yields 22.4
